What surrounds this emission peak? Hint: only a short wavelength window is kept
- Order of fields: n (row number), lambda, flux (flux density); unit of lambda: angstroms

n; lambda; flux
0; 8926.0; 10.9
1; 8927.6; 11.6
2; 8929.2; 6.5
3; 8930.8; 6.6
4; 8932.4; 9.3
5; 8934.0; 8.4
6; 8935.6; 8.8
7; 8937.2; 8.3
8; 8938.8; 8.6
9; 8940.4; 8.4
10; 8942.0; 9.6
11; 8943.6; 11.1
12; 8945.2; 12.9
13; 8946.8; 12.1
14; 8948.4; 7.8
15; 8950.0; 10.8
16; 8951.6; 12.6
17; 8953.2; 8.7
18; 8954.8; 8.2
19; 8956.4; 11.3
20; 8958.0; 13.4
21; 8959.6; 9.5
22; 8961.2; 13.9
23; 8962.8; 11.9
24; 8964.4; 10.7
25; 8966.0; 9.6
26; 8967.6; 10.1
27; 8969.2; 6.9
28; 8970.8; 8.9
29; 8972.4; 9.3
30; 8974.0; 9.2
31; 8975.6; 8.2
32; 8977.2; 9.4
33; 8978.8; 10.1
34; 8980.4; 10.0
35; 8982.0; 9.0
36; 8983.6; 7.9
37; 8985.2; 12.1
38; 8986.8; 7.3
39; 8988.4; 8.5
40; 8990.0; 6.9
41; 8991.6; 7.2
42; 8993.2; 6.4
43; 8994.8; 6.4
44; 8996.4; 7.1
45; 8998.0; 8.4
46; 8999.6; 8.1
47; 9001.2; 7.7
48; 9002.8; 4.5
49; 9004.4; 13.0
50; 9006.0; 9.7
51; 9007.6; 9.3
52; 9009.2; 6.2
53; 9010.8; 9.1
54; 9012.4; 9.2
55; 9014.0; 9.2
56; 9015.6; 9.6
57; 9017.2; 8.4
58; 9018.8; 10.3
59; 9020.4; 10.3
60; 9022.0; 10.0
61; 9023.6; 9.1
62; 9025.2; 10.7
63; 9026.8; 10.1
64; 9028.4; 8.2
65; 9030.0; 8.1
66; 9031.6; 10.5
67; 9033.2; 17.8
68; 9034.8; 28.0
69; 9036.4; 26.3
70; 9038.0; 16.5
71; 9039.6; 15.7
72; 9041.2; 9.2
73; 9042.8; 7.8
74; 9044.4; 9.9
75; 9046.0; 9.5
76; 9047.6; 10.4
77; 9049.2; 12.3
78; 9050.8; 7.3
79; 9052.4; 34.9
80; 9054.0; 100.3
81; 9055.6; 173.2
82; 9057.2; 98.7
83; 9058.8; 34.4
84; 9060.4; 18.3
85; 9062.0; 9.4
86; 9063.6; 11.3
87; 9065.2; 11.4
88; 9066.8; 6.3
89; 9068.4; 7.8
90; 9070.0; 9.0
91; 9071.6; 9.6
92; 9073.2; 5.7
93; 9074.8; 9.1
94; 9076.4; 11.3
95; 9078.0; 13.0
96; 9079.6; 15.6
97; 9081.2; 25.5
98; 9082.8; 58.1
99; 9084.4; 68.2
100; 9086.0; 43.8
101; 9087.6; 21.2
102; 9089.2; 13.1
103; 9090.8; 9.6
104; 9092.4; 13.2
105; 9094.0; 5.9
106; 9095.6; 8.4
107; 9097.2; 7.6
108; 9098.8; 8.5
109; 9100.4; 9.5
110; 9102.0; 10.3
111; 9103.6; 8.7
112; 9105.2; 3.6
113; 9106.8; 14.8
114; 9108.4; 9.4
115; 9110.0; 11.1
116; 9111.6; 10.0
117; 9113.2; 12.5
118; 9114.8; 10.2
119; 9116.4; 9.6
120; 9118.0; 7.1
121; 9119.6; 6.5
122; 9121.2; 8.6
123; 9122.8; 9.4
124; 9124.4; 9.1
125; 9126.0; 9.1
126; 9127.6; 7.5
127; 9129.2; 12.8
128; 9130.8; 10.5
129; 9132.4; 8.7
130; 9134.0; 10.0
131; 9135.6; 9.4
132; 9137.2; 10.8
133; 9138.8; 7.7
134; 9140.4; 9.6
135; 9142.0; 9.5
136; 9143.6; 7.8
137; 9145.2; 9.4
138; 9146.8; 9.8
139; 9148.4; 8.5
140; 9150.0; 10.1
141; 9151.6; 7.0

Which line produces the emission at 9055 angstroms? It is Halpha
